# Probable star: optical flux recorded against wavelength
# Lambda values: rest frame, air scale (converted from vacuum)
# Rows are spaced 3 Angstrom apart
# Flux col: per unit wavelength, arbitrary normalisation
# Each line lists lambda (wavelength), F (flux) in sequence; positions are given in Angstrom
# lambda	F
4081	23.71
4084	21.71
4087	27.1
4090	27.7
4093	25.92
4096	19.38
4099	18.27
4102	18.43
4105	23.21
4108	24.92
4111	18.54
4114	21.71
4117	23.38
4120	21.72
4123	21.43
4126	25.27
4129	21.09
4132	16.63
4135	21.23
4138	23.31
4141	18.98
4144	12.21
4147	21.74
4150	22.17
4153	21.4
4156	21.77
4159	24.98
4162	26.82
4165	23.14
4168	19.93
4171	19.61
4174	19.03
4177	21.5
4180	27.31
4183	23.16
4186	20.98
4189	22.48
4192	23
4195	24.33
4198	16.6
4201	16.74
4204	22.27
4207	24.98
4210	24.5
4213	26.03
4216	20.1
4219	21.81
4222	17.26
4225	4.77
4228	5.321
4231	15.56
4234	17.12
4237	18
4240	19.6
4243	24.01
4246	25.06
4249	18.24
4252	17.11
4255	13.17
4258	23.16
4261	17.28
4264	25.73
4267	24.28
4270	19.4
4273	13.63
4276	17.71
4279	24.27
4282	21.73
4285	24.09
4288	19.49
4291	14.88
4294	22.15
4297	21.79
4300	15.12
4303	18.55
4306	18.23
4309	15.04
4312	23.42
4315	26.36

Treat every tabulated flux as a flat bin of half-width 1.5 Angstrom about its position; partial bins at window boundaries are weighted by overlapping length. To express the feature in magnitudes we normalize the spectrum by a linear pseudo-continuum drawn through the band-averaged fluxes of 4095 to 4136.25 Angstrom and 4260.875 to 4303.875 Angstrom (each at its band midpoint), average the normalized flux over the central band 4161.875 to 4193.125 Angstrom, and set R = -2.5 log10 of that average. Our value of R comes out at -0.08 mag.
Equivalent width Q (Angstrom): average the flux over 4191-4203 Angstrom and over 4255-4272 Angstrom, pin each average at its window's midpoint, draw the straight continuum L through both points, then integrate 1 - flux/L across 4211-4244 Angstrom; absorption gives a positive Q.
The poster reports 5.2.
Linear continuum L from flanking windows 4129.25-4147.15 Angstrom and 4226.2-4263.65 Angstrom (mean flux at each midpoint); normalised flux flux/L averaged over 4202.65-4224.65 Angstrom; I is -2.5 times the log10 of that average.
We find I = -0.18 mag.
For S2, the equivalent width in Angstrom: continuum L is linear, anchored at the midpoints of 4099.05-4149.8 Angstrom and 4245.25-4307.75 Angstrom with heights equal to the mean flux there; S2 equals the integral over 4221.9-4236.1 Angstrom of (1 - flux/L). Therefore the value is 5.9 Angstrom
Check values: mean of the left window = 20.8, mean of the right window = 19.7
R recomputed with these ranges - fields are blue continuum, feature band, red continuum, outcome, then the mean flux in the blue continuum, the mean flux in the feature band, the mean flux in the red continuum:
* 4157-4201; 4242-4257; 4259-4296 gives 0.08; 22.2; 19.5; 20.4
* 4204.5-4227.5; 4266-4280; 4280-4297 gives 0.05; 19.4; 19.5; 20.7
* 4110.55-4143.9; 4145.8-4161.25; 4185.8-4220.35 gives -0.07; 20.9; 22.6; 22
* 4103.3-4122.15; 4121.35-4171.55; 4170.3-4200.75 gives 0.03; 22.2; 21.3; 21.6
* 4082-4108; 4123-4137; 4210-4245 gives 0.02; 22.9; 21.2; 17.7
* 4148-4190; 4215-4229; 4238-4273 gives 0.45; 22.4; 13.9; 20.3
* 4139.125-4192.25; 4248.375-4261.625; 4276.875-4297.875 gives 0.19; 21.7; 17.8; 21.1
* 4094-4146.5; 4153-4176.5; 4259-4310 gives -0.09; 20.6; 22.1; 19.7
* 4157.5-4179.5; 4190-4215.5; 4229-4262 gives -0.07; 22.4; 22.2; 18.8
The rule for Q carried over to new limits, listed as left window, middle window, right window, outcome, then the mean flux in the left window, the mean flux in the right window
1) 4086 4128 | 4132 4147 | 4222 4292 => 1.9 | 22.6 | 18.4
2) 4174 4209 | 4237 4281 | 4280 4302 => 1.0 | 22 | 20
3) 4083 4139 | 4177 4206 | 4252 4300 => -1.1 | 22.1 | 19.9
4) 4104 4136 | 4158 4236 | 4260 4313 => 2.1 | 21.7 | 19.8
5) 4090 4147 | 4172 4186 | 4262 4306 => -1.2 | 21.1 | 20.1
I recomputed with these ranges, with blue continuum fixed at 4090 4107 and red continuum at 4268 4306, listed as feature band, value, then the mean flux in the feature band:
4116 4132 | -0.03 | 22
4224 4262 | 0.18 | 17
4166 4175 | 0.06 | 19.8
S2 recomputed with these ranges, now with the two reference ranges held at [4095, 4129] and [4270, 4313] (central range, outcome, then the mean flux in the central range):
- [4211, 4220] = -1.2 Angstrom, 22.8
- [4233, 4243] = 0.4 Angstrom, 19.2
